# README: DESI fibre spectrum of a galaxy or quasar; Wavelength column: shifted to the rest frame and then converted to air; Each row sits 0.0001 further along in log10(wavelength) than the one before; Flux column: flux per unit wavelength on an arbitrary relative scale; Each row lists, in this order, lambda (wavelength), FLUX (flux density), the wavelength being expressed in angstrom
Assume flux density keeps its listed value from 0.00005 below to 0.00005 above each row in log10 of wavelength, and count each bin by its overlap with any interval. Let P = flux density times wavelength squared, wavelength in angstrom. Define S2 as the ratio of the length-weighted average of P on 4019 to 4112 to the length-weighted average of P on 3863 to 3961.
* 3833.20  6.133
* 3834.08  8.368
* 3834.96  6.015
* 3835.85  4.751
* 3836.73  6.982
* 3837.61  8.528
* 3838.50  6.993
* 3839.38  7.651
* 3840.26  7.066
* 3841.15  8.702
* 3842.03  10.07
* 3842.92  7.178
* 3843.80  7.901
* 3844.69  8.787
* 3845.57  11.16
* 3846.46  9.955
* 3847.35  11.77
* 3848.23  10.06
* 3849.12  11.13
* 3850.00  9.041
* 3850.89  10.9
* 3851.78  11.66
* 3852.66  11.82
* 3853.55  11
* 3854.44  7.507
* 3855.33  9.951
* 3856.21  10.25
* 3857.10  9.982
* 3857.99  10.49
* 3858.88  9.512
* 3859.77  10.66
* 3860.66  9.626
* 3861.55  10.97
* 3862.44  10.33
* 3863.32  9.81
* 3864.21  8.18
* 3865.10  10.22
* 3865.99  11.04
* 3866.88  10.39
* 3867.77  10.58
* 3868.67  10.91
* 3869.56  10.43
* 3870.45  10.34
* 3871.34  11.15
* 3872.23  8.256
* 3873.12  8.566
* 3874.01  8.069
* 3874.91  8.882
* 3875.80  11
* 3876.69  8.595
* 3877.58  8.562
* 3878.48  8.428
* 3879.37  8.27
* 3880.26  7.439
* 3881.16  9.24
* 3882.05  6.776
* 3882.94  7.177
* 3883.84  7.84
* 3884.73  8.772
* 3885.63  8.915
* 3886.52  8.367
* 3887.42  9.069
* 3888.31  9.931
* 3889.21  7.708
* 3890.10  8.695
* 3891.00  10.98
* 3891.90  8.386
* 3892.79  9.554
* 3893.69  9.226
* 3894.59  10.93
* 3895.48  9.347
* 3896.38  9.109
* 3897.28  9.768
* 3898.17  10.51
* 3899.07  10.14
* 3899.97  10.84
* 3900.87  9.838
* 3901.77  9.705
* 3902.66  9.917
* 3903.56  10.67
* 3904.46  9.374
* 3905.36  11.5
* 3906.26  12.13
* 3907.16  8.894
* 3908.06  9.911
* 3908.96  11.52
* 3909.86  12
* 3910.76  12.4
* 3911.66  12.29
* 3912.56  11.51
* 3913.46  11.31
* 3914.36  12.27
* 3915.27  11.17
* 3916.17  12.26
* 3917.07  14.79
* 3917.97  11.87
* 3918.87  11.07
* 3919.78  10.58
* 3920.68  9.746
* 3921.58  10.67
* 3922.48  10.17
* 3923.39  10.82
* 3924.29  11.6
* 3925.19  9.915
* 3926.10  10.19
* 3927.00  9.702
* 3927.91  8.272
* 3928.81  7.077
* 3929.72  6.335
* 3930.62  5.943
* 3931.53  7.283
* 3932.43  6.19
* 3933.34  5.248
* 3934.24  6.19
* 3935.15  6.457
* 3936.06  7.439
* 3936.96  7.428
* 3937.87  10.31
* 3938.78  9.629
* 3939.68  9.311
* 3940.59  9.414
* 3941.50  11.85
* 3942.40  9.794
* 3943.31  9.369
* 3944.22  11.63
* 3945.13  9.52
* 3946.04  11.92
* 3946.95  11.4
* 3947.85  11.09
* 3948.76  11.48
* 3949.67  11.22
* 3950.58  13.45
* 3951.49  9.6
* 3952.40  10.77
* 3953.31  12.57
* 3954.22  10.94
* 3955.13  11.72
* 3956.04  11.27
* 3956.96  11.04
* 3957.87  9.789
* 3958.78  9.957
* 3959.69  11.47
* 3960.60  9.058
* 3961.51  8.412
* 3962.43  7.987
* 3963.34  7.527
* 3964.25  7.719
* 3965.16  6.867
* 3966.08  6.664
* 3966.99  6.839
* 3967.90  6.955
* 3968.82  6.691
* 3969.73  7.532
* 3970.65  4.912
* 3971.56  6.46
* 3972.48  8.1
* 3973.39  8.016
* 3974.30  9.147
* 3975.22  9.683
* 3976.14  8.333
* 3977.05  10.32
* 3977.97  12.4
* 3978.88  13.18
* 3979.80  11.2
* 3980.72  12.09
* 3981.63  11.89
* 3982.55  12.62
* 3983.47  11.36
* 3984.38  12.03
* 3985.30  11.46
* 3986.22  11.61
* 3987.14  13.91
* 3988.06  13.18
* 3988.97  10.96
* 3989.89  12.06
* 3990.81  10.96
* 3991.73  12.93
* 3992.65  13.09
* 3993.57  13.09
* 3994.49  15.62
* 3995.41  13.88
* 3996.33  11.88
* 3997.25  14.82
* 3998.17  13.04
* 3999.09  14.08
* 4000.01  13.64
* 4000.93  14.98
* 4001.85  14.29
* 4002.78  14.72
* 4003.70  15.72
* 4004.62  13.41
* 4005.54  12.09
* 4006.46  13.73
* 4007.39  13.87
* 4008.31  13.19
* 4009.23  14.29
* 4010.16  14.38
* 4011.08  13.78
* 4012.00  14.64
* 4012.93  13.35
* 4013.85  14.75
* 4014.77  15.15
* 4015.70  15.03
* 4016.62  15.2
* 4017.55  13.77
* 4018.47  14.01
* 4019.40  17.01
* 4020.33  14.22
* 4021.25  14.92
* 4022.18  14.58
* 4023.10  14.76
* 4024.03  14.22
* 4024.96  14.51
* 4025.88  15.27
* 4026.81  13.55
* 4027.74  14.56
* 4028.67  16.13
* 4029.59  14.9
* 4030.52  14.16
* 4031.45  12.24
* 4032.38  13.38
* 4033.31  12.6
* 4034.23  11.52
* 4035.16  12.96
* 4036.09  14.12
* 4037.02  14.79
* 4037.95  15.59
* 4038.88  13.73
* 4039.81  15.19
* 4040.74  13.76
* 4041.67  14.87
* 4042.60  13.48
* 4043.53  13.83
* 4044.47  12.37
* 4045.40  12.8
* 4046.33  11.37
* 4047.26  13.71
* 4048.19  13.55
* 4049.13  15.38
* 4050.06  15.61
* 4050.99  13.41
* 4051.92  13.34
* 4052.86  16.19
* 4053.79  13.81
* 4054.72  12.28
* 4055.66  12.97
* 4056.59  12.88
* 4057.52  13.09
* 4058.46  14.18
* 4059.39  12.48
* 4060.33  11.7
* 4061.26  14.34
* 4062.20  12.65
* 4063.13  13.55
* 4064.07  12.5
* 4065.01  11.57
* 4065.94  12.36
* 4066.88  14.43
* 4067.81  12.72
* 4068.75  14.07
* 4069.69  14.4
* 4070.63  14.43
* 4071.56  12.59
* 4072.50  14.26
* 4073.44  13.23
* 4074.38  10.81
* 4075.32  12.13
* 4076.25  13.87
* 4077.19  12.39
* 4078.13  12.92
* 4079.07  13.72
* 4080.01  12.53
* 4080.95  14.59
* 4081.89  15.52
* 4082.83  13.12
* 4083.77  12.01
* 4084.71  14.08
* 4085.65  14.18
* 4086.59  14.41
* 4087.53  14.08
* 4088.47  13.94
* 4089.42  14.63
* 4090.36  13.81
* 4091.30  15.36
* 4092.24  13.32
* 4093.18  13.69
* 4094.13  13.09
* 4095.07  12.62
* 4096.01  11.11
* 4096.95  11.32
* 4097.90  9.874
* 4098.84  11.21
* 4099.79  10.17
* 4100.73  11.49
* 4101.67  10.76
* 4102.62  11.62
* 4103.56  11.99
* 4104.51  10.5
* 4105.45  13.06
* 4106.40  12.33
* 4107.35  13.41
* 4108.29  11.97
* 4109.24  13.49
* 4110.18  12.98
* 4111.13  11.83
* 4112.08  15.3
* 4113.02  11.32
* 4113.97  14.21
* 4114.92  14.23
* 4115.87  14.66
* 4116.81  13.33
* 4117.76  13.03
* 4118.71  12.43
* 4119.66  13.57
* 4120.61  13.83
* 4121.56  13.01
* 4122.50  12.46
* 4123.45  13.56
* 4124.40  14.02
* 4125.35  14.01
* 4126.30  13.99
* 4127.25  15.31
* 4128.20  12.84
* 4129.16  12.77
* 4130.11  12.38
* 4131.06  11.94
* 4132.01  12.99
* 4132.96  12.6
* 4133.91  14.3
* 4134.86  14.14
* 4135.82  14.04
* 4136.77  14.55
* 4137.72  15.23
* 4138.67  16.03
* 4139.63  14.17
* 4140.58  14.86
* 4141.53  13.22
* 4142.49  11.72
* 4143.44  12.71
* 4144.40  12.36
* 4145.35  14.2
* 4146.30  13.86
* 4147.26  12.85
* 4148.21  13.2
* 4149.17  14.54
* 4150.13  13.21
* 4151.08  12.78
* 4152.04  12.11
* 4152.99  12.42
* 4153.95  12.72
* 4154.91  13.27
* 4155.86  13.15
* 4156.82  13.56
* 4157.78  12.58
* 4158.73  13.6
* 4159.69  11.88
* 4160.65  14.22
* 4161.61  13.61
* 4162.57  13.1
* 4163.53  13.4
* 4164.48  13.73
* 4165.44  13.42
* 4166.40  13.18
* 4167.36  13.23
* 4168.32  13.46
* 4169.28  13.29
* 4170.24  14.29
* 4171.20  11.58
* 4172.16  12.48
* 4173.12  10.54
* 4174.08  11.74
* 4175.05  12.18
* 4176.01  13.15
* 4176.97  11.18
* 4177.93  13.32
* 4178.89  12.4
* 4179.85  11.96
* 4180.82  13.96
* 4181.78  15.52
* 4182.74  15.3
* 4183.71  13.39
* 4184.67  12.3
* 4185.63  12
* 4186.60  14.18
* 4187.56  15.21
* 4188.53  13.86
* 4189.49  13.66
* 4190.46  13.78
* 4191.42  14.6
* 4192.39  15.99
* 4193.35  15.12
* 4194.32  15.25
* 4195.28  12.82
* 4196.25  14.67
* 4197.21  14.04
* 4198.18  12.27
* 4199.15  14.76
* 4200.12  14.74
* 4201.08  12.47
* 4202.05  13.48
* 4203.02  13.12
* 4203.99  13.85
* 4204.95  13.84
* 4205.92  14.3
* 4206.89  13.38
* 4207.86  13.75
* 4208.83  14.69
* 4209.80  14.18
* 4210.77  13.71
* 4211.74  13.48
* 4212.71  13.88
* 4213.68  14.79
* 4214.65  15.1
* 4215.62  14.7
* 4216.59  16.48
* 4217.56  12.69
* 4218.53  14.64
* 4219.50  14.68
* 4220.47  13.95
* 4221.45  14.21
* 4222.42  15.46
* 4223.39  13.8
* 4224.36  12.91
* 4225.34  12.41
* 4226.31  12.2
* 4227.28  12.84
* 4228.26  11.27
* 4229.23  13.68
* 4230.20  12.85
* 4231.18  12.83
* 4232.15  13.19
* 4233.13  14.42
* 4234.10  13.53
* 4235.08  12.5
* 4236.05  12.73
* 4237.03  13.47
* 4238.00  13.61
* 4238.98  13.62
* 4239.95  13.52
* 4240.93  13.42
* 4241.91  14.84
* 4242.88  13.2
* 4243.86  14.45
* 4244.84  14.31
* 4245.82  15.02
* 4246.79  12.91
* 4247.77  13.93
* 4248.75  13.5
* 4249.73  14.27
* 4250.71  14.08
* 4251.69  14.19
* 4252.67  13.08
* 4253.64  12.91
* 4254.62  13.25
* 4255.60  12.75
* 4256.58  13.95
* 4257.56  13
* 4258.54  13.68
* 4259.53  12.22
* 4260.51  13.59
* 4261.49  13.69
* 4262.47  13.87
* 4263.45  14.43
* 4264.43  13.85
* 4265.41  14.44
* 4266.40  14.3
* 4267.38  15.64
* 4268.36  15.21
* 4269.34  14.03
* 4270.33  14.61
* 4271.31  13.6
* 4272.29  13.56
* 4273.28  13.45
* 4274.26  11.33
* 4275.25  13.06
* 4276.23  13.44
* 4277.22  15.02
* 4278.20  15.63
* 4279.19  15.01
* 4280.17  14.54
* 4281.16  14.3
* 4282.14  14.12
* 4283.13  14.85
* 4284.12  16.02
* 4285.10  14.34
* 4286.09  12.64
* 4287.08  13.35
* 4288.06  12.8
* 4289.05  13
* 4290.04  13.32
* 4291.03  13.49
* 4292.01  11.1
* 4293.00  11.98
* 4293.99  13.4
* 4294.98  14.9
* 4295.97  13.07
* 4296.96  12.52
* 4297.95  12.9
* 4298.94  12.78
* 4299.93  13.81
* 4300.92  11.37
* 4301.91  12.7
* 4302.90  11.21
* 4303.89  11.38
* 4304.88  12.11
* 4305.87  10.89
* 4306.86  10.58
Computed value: 1.46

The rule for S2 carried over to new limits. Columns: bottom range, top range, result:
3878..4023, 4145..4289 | 1.44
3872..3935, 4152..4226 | 1.64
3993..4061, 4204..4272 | 1.09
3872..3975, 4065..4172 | 1.53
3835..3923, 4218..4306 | 1.67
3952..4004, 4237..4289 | 1.46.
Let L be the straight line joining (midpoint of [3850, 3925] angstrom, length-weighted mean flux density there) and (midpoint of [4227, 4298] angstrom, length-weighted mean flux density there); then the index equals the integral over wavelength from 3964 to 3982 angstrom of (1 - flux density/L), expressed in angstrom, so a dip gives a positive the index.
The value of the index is 3.5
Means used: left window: 10.1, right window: 13.6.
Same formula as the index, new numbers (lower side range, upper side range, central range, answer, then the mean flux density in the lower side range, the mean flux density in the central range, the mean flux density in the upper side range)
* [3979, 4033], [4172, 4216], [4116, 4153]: 0.6 angstrom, 13.7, 13.5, 13.7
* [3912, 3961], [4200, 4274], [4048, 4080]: -4.7 angstrom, 10.1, 13.3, 13.8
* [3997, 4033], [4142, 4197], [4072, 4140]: 2.7 angstrom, 14.3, 13.2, 13.3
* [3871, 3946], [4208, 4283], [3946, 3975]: 2.6 angstrom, 9.57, 9.29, 13.8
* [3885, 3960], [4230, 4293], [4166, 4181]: 0.2 angstrom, 10.1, 12.6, 13.7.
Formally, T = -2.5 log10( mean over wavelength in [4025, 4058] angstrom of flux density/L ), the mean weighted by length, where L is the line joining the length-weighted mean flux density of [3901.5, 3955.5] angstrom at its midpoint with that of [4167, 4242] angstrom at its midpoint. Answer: -0.19 mag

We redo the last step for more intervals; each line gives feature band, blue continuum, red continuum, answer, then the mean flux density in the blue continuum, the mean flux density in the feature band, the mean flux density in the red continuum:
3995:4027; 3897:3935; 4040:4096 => -0.17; 10.1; 14.3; 13.5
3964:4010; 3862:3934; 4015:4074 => 0.07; 9.7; 11.5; 13.8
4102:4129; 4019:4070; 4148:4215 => 0.04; 13.8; 13.1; 13.5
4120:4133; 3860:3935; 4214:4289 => -0.08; 9.67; 13.3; 13.8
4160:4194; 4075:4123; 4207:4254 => 0.00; 13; 13.4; 13.7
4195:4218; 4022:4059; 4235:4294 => -0.02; 13.9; 14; 13.7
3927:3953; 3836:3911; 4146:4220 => 0.14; 9.57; 9.16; 13.6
